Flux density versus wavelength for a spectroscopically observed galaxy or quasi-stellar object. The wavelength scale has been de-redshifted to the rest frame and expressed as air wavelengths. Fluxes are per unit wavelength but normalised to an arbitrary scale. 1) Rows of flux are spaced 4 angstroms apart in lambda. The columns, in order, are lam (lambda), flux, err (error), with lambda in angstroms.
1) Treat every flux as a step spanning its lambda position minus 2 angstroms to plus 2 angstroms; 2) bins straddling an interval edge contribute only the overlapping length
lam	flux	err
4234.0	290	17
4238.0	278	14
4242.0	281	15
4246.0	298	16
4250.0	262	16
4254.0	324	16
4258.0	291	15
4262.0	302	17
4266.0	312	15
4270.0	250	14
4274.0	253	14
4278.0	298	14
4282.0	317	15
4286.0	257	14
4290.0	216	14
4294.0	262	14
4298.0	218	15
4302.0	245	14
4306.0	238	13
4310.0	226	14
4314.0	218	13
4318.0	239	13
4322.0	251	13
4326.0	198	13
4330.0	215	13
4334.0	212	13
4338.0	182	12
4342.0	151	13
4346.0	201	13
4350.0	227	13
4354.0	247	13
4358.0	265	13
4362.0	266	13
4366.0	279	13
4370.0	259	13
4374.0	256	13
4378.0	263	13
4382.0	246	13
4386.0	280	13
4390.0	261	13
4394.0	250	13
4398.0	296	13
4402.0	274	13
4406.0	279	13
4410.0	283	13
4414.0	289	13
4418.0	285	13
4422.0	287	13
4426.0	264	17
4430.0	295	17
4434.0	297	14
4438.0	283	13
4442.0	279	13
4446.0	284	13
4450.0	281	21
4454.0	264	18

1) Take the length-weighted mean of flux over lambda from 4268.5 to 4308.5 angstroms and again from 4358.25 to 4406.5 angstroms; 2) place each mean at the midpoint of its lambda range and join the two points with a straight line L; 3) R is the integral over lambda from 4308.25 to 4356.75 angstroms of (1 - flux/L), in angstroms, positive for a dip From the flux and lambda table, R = 8.6 angstroms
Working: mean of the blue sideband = 255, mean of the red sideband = 267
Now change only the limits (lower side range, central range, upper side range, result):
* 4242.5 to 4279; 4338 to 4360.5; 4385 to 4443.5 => 5.3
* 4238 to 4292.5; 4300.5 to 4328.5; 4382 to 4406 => 4.8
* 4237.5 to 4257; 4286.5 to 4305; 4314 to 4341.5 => 0.5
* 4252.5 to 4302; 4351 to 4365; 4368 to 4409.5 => 0.5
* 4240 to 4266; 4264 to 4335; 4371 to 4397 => 9.2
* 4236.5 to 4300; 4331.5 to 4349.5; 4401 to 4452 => 5.7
